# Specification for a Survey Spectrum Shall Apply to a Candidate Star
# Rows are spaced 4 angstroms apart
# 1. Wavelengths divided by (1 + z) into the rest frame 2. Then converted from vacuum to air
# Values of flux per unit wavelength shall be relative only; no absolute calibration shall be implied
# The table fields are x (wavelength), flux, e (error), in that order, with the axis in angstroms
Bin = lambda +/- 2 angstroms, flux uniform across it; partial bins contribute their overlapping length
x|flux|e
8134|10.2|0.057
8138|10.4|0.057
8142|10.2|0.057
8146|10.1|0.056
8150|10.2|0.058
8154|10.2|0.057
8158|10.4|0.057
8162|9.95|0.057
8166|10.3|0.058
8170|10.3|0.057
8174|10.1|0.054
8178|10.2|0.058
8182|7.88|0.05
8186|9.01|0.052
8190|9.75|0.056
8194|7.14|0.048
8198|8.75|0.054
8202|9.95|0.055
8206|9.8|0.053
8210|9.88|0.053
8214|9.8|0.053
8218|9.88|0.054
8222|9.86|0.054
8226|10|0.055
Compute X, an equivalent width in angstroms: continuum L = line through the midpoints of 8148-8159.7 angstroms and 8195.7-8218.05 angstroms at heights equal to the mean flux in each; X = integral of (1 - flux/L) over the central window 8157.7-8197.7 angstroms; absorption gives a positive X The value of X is 2.2 angstroms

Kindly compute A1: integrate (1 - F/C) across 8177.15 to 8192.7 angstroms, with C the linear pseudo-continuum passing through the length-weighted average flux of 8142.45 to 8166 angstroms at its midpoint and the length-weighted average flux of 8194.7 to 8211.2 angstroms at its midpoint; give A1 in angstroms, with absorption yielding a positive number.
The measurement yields 1.0 angstroms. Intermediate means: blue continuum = 10.2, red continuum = 9.39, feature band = 9.04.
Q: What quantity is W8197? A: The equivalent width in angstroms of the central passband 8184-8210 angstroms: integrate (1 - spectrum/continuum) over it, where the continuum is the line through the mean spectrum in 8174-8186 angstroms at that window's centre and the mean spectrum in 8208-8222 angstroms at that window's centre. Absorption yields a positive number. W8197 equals 1.1 angstroms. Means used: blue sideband 9.21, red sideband 9.85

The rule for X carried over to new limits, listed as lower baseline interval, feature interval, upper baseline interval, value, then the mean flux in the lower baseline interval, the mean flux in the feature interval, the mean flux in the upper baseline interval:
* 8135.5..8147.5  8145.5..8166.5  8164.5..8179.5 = 0.08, 10.2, 10.2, 10.2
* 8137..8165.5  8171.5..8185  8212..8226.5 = 0.91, 10.2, 9.4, 9.87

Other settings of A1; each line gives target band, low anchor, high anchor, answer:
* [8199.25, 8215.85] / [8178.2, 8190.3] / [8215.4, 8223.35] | -0.4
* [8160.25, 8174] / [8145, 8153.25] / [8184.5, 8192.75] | -0.6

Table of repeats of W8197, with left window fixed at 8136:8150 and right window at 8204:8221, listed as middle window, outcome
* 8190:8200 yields 1.6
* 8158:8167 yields 0.0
